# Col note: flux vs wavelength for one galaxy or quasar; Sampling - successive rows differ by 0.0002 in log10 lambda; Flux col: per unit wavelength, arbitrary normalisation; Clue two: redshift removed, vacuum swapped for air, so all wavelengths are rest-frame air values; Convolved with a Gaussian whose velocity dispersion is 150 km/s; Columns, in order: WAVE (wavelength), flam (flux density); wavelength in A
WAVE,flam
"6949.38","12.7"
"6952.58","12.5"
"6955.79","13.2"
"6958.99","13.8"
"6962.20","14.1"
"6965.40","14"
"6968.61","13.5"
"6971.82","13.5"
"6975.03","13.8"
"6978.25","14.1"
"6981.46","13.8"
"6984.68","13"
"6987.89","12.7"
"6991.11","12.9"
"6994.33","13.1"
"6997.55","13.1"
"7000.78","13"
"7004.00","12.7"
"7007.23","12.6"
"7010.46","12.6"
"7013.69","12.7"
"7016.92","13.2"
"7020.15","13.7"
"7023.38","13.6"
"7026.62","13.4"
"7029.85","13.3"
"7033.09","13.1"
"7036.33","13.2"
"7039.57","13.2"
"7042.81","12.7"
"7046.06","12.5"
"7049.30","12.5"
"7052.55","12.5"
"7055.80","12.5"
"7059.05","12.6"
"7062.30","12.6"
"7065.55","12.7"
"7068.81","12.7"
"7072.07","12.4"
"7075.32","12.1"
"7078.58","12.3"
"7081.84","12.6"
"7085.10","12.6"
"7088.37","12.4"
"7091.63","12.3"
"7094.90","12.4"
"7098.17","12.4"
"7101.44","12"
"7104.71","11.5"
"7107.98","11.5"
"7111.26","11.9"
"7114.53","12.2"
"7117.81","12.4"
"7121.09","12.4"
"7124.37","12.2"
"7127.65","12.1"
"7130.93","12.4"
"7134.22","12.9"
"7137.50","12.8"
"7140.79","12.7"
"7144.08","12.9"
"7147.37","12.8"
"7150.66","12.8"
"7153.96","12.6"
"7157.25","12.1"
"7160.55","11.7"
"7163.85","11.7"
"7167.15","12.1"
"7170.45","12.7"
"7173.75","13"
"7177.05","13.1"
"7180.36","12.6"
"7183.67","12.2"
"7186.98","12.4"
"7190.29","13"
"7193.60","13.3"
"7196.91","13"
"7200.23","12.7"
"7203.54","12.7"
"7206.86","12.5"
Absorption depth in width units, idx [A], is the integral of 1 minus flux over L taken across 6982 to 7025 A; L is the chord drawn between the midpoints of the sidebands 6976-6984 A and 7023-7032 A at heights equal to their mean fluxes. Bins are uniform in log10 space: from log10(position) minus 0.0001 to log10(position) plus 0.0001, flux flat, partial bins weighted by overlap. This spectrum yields 1.9 A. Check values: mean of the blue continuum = 13.8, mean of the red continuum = 13.4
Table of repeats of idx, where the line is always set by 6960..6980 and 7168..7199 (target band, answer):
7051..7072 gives 1.3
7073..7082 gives 0.7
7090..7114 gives 2.1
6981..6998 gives 0.8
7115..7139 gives 1.1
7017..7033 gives 0.2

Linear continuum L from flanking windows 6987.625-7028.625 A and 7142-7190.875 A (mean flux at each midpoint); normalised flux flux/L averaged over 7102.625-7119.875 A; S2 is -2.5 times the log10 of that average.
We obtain 0.07 mag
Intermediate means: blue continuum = 13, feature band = 11.9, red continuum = 12.5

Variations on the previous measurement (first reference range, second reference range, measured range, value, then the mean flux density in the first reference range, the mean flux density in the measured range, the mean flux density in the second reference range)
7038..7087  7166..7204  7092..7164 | 0.03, 12.6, 12.3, 12.7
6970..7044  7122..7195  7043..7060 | 0.04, 13.2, 12.5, 12.5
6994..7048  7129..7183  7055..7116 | 0.04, 13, 12.3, 12.5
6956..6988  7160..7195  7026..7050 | 0.03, 13.7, 13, 12.5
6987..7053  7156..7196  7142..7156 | -0.01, 13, 12.8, 12.5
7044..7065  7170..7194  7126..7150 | 0.00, 12.5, 12.7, 12.8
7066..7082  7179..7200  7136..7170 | 0.02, 12.4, 12.4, 12.7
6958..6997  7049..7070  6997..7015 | 0.04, 13.5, 12.8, 12.6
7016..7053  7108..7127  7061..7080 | 0.02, 13.1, 12.5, 12.2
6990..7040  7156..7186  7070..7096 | 0.03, 13.1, 12.4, 12.4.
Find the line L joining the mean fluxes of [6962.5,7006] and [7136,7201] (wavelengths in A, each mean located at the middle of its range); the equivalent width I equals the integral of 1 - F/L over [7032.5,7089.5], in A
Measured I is 1.8 A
